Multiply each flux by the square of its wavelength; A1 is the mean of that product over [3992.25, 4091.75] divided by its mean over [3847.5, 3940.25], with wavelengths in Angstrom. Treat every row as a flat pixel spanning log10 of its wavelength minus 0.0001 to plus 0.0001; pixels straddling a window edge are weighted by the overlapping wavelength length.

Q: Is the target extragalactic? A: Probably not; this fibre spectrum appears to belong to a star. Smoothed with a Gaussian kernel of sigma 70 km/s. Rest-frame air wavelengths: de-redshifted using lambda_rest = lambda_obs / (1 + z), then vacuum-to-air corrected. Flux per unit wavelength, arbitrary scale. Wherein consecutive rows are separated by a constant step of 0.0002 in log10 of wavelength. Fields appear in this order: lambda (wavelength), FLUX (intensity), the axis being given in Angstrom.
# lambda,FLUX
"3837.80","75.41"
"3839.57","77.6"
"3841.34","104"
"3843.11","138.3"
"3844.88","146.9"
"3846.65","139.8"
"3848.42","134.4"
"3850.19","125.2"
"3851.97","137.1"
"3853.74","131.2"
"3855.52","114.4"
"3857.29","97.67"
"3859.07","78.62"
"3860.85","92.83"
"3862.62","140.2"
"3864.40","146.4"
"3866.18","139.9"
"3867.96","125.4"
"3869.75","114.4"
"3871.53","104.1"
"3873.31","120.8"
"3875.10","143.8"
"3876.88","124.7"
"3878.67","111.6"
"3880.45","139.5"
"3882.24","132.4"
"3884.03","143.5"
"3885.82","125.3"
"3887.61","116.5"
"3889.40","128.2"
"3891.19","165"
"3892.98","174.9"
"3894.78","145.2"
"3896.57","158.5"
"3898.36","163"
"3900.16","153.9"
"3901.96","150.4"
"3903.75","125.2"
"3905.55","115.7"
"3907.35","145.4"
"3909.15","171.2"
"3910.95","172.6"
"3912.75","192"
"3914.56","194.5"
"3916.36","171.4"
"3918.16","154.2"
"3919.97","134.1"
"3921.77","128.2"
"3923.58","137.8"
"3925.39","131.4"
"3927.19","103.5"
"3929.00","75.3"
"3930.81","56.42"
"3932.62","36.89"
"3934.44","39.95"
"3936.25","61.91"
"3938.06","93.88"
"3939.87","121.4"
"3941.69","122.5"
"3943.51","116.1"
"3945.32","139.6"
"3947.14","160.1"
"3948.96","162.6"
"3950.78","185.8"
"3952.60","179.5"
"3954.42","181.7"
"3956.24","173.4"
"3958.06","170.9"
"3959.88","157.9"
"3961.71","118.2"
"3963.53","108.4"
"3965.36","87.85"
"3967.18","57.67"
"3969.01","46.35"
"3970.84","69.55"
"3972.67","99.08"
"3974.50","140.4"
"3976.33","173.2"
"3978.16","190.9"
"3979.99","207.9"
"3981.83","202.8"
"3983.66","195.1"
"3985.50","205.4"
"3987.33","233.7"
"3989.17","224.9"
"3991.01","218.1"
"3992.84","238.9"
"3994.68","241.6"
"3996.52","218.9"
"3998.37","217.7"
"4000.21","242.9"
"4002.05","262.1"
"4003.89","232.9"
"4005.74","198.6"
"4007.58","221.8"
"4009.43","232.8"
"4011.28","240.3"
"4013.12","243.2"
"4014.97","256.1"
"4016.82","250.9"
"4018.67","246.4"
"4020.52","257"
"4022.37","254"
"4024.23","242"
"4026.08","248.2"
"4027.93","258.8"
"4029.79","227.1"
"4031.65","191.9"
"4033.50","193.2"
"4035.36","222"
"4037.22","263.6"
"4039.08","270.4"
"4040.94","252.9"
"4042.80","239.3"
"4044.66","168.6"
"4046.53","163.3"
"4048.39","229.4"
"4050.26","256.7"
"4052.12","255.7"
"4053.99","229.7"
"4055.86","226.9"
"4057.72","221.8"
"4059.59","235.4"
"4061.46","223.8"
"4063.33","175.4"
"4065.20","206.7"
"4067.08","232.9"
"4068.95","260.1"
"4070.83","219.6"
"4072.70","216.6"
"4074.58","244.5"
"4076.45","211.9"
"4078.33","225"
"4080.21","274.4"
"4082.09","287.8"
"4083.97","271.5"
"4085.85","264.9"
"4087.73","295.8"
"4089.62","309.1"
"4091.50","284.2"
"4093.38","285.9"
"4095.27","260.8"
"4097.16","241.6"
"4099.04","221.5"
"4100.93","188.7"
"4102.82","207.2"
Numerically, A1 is 2.0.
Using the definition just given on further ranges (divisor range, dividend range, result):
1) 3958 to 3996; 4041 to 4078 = 1.43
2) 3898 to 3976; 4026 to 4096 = 1.99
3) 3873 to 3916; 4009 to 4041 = 1.75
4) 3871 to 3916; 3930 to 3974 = 0.81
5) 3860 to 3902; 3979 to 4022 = 1.80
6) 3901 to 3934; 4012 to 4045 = 1.92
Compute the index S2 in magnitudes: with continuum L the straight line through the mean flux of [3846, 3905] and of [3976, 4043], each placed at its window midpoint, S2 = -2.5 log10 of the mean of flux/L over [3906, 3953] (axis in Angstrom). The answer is 0.30 mag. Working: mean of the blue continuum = 132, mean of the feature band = 130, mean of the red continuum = 231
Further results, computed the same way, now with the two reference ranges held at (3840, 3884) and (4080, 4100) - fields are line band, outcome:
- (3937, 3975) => 0.40 mag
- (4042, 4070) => 0.13 mag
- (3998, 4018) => -0.09 mag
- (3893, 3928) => 0.03 mag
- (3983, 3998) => -0.07 mag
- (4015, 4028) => -0.10 mag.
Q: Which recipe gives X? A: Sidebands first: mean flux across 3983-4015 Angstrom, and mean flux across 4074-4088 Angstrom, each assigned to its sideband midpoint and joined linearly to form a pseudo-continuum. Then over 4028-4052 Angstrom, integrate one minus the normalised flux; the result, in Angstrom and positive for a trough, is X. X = 1.76 Angstrom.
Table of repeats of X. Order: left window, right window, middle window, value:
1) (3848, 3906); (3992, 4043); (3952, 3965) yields 2.7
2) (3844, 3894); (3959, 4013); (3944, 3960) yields 0.0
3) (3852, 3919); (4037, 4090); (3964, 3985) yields 6.1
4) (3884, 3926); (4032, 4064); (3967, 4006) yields 0.9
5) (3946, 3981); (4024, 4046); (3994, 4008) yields -3.2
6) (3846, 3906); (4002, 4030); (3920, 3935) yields 6.9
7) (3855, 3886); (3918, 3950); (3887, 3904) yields -4.7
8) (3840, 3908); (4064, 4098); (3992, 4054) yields -4.3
